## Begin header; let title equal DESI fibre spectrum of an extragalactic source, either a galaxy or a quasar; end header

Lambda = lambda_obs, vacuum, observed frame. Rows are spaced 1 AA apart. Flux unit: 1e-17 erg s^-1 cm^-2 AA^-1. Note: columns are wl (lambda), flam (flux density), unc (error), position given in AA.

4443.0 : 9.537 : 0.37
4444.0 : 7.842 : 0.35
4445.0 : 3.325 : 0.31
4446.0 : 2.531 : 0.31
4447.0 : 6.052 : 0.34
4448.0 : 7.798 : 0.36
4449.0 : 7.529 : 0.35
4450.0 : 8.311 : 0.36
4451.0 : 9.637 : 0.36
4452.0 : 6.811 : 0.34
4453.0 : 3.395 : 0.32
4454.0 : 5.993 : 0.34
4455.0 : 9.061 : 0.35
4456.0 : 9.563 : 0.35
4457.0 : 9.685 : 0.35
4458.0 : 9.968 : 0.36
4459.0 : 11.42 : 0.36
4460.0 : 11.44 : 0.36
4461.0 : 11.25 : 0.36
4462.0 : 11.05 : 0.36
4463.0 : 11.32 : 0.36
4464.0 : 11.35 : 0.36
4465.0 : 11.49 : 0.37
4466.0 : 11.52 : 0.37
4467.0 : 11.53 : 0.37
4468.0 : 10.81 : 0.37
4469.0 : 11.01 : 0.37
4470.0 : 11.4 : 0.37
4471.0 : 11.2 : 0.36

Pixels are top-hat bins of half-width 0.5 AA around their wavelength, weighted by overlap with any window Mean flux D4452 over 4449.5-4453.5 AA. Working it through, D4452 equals 7.04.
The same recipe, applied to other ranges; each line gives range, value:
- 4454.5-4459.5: 9.94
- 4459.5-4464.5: 11.3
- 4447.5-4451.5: 8.32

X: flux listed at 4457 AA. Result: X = 9.685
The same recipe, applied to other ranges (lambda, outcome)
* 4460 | 11.44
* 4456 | 9.563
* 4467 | 11.53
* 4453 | 3.395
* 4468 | 10.81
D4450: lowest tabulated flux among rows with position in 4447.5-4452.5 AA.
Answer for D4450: 6.811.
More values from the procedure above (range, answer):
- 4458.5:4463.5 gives 11.05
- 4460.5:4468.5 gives 10.81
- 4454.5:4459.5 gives 9.061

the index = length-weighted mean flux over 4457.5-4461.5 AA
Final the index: 11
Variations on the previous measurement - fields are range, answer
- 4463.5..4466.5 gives 11.5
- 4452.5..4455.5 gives 6.15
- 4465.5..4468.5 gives 11.3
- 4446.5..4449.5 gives 7.13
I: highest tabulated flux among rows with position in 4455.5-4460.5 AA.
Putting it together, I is 11.44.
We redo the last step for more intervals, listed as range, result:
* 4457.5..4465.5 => 11.49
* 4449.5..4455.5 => 9.637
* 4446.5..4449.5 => 7.798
